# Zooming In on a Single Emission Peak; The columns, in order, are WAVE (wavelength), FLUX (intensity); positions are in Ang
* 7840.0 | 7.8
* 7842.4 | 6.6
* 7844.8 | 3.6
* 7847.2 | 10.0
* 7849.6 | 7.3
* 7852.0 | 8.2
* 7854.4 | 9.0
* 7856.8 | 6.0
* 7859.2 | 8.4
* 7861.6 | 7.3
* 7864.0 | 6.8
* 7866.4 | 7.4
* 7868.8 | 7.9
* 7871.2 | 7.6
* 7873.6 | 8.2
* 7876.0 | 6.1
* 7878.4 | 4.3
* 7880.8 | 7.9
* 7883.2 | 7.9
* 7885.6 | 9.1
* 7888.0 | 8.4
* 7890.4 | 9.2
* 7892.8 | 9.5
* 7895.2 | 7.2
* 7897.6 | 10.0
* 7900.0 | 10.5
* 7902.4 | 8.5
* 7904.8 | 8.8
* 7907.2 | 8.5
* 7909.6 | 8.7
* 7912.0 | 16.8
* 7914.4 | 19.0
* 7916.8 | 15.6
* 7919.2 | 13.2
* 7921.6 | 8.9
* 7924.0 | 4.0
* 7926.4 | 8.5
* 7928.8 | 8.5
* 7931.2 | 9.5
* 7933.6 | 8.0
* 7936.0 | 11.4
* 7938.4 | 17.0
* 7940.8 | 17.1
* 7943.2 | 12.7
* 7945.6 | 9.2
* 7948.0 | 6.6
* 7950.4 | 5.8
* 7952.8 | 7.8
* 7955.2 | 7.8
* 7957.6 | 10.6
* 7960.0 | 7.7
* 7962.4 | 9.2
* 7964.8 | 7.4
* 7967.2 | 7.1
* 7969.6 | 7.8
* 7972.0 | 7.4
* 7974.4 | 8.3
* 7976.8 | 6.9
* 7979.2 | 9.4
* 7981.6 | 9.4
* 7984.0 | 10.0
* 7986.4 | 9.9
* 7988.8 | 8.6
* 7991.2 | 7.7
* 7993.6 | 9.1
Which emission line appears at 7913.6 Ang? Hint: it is H-alpha 6563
